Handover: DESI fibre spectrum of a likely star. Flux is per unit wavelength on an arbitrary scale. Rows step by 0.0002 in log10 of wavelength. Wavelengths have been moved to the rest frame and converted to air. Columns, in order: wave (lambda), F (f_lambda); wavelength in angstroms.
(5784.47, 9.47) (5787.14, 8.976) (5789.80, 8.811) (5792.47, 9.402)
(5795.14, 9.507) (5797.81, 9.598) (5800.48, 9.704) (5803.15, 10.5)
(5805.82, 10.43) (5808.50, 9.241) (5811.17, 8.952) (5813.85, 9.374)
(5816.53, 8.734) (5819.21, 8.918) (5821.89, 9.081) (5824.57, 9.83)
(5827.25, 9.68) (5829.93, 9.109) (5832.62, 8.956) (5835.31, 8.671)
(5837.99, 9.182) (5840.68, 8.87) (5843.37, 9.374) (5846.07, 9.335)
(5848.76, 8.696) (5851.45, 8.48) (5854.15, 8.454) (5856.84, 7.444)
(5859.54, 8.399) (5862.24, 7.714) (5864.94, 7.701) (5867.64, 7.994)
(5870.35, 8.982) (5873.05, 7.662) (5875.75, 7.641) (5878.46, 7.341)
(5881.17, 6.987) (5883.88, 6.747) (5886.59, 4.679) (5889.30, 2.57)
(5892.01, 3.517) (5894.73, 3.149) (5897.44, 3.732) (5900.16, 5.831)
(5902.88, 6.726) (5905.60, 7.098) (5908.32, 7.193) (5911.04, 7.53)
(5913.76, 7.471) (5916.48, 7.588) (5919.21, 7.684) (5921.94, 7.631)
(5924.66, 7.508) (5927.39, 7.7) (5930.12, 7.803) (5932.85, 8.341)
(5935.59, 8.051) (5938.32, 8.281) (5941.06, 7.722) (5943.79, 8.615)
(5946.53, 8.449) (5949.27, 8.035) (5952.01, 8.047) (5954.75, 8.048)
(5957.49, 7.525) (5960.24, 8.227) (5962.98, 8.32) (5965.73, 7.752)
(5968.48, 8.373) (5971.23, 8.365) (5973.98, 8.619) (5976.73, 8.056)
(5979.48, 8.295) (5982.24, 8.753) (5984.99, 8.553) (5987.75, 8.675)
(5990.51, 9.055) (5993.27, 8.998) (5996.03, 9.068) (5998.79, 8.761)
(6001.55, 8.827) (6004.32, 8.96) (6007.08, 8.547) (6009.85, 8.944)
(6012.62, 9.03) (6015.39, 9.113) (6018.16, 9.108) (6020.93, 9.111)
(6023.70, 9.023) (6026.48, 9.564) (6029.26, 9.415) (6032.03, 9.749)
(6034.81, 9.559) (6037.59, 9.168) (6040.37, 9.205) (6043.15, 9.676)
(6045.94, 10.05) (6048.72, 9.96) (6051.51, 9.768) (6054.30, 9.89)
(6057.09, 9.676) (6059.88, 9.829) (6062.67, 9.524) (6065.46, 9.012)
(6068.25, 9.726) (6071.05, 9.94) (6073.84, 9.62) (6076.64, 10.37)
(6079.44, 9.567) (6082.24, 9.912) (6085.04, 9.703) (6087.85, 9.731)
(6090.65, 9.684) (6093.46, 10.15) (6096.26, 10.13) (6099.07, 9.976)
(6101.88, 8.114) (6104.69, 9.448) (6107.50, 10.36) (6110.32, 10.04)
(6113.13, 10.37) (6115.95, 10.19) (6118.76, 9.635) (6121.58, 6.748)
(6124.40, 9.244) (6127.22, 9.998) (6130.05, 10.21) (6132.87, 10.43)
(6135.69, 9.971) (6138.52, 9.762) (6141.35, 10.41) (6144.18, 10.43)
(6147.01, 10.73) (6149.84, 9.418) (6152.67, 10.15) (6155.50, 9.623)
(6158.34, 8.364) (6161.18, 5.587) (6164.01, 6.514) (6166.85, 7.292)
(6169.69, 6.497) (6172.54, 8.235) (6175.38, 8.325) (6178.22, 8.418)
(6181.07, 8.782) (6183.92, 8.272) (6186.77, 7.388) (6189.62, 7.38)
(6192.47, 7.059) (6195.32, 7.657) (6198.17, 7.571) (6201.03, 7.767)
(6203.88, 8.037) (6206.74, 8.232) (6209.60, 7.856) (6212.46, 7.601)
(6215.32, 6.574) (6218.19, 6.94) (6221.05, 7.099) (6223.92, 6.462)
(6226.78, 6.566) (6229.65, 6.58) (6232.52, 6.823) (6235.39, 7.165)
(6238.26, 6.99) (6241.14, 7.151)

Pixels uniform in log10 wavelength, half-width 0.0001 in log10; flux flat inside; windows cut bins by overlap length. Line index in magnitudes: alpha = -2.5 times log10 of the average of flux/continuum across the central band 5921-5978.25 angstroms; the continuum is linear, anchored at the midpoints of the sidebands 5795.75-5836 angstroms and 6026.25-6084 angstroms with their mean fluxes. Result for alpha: 0.18 mag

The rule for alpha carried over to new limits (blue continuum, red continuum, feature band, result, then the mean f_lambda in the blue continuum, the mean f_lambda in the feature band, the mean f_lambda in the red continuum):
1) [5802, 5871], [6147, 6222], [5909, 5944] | 0.111 mag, 8.92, 7.8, 7.85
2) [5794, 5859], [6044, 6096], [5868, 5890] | 0.346 mag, 9.16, 6.76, 9.79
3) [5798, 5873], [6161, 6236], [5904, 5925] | 0.156 mag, 8.94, 7.45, 7.39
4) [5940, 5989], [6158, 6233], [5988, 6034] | -0.127 mag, 8.25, 9.08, 7.4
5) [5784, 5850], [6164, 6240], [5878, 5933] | 0.358 mag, 9.29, 6.37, 7.42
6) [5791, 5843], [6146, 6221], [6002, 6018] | -0.042 mag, 9.35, 8.93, 7.9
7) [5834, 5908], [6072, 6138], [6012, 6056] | -0.062 mag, 7.14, 9.47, 9.72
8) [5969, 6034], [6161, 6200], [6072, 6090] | -0.182 mag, 8.9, 9.82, 7.56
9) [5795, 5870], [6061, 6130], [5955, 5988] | 0.131 mag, 8.99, 8.27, 9.64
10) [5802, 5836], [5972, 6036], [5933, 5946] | 0.111 mag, 9.35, 8.2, 8.94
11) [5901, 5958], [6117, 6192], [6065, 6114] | -0.157 mag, 7.75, 9.78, 8.74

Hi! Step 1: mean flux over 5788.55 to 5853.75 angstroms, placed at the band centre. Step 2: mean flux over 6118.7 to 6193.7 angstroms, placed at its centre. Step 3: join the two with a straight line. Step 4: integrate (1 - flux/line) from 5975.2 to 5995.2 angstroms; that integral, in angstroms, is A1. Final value 0.7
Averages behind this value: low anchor 9.26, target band 8.64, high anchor 8.68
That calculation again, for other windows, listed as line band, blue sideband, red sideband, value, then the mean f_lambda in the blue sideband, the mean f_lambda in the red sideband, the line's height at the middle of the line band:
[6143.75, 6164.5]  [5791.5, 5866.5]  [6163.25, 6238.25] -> -3.39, 9.04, 7.43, 7.63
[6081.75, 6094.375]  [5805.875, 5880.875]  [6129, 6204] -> -1.85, 8.66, 8.53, 8.56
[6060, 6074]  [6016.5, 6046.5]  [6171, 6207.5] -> -0.80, 9.4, 7.92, 9.07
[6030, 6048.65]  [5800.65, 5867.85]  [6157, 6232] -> -3.49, 8.95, 7.42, 8.08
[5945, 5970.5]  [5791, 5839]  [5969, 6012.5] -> 2.12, 9.38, 8.7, 8.83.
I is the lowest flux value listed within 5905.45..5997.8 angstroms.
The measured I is 7.098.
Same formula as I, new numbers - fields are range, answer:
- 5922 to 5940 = 7.508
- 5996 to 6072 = 8.547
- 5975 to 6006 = 8.056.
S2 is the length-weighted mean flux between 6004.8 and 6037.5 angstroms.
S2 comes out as 9.19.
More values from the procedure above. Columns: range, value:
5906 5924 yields 7.5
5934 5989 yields 8.24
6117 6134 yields 9.38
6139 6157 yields 10.1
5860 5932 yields 6.73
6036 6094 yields 9.71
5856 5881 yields 7.84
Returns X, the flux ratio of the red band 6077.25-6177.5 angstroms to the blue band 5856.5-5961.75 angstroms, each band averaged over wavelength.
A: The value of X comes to 1.3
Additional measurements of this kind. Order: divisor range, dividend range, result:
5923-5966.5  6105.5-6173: 1.14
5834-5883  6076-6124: 1.17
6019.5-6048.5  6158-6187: 0.80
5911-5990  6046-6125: 1.19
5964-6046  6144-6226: 0.88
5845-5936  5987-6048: 1.30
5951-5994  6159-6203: 0.90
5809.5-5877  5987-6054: 1.06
